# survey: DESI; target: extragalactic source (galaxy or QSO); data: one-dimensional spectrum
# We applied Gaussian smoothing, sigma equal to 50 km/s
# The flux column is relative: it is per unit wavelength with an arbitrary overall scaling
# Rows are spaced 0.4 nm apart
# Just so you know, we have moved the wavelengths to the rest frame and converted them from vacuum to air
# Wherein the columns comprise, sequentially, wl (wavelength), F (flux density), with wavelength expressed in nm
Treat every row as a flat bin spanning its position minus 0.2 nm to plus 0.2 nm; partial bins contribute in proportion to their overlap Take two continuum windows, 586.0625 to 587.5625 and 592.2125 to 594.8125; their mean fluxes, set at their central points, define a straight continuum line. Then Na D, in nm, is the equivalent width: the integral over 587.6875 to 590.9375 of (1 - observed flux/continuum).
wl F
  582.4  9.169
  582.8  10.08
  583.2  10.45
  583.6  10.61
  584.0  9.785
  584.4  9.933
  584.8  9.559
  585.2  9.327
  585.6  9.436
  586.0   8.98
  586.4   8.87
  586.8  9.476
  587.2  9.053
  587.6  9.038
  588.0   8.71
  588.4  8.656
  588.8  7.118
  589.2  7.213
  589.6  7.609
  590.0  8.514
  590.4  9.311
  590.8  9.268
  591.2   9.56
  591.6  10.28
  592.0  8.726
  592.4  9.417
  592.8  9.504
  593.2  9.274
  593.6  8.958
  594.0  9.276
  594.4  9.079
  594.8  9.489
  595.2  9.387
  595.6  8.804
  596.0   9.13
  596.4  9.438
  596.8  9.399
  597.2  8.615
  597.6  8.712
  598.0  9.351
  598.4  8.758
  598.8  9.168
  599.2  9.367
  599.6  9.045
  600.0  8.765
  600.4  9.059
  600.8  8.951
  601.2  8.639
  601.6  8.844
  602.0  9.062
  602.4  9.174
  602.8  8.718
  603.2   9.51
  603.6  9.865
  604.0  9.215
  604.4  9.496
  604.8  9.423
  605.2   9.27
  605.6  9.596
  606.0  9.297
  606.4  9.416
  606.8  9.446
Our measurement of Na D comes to 0.31 nm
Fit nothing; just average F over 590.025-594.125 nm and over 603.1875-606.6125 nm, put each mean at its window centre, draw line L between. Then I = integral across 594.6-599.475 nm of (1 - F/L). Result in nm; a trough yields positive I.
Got 0.12 nm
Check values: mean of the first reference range 9.32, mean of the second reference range 9.45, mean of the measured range 9.13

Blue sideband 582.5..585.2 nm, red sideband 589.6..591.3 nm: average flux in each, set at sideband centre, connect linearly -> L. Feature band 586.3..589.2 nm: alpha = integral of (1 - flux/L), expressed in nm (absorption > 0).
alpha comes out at 0.244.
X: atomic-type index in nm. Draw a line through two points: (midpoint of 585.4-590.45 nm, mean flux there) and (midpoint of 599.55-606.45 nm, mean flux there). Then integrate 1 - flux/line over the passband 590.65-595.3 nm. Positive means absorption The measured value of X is -0.30 nm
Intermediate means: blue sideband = 8.59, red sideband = 9.18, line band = 9.35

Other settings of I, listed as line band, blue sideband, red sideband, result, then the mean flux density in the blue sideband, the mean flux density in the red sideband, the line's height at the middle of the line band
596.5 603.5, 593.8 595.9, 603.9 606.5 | 0.20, 9.2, 9.39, 9.3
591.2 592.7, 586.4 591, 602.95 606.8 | -0.13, 8.56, 9.44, 8.73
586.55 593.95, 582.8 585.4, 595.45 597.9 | 0.48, 9.95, 9.03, 9.5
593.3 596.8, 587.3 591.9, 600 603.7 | -0.15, 8.67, 9.05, 8.84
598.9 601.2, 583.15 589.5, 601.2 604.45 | 0.04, 9.08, 9.19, 9.17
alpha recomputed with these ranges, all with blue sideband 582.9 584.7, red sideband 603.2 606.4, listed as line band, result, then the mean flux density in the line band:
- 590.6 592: 0.048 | 9.56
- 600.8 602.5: 0.114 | 8.92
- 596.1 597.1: 0.043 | 9.31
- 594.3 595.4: 0.050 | 9.34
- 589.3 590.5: 0.198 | 8.3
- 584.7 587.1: 0.197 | 9.25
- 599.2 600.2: 0.065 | 9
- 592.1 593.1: 0.050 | 9.37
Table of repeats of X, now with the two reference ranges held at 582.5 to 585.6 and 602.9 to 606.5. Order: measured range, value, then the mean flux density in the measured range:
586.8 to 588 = 0.09 nm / 9.06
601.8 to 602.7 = 0.04 nm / 9.07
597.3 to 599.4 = 0.12 nm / 9.05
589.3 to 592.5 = 0.24 nm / 9.02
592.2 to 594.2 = 0.08 nm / 9.29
